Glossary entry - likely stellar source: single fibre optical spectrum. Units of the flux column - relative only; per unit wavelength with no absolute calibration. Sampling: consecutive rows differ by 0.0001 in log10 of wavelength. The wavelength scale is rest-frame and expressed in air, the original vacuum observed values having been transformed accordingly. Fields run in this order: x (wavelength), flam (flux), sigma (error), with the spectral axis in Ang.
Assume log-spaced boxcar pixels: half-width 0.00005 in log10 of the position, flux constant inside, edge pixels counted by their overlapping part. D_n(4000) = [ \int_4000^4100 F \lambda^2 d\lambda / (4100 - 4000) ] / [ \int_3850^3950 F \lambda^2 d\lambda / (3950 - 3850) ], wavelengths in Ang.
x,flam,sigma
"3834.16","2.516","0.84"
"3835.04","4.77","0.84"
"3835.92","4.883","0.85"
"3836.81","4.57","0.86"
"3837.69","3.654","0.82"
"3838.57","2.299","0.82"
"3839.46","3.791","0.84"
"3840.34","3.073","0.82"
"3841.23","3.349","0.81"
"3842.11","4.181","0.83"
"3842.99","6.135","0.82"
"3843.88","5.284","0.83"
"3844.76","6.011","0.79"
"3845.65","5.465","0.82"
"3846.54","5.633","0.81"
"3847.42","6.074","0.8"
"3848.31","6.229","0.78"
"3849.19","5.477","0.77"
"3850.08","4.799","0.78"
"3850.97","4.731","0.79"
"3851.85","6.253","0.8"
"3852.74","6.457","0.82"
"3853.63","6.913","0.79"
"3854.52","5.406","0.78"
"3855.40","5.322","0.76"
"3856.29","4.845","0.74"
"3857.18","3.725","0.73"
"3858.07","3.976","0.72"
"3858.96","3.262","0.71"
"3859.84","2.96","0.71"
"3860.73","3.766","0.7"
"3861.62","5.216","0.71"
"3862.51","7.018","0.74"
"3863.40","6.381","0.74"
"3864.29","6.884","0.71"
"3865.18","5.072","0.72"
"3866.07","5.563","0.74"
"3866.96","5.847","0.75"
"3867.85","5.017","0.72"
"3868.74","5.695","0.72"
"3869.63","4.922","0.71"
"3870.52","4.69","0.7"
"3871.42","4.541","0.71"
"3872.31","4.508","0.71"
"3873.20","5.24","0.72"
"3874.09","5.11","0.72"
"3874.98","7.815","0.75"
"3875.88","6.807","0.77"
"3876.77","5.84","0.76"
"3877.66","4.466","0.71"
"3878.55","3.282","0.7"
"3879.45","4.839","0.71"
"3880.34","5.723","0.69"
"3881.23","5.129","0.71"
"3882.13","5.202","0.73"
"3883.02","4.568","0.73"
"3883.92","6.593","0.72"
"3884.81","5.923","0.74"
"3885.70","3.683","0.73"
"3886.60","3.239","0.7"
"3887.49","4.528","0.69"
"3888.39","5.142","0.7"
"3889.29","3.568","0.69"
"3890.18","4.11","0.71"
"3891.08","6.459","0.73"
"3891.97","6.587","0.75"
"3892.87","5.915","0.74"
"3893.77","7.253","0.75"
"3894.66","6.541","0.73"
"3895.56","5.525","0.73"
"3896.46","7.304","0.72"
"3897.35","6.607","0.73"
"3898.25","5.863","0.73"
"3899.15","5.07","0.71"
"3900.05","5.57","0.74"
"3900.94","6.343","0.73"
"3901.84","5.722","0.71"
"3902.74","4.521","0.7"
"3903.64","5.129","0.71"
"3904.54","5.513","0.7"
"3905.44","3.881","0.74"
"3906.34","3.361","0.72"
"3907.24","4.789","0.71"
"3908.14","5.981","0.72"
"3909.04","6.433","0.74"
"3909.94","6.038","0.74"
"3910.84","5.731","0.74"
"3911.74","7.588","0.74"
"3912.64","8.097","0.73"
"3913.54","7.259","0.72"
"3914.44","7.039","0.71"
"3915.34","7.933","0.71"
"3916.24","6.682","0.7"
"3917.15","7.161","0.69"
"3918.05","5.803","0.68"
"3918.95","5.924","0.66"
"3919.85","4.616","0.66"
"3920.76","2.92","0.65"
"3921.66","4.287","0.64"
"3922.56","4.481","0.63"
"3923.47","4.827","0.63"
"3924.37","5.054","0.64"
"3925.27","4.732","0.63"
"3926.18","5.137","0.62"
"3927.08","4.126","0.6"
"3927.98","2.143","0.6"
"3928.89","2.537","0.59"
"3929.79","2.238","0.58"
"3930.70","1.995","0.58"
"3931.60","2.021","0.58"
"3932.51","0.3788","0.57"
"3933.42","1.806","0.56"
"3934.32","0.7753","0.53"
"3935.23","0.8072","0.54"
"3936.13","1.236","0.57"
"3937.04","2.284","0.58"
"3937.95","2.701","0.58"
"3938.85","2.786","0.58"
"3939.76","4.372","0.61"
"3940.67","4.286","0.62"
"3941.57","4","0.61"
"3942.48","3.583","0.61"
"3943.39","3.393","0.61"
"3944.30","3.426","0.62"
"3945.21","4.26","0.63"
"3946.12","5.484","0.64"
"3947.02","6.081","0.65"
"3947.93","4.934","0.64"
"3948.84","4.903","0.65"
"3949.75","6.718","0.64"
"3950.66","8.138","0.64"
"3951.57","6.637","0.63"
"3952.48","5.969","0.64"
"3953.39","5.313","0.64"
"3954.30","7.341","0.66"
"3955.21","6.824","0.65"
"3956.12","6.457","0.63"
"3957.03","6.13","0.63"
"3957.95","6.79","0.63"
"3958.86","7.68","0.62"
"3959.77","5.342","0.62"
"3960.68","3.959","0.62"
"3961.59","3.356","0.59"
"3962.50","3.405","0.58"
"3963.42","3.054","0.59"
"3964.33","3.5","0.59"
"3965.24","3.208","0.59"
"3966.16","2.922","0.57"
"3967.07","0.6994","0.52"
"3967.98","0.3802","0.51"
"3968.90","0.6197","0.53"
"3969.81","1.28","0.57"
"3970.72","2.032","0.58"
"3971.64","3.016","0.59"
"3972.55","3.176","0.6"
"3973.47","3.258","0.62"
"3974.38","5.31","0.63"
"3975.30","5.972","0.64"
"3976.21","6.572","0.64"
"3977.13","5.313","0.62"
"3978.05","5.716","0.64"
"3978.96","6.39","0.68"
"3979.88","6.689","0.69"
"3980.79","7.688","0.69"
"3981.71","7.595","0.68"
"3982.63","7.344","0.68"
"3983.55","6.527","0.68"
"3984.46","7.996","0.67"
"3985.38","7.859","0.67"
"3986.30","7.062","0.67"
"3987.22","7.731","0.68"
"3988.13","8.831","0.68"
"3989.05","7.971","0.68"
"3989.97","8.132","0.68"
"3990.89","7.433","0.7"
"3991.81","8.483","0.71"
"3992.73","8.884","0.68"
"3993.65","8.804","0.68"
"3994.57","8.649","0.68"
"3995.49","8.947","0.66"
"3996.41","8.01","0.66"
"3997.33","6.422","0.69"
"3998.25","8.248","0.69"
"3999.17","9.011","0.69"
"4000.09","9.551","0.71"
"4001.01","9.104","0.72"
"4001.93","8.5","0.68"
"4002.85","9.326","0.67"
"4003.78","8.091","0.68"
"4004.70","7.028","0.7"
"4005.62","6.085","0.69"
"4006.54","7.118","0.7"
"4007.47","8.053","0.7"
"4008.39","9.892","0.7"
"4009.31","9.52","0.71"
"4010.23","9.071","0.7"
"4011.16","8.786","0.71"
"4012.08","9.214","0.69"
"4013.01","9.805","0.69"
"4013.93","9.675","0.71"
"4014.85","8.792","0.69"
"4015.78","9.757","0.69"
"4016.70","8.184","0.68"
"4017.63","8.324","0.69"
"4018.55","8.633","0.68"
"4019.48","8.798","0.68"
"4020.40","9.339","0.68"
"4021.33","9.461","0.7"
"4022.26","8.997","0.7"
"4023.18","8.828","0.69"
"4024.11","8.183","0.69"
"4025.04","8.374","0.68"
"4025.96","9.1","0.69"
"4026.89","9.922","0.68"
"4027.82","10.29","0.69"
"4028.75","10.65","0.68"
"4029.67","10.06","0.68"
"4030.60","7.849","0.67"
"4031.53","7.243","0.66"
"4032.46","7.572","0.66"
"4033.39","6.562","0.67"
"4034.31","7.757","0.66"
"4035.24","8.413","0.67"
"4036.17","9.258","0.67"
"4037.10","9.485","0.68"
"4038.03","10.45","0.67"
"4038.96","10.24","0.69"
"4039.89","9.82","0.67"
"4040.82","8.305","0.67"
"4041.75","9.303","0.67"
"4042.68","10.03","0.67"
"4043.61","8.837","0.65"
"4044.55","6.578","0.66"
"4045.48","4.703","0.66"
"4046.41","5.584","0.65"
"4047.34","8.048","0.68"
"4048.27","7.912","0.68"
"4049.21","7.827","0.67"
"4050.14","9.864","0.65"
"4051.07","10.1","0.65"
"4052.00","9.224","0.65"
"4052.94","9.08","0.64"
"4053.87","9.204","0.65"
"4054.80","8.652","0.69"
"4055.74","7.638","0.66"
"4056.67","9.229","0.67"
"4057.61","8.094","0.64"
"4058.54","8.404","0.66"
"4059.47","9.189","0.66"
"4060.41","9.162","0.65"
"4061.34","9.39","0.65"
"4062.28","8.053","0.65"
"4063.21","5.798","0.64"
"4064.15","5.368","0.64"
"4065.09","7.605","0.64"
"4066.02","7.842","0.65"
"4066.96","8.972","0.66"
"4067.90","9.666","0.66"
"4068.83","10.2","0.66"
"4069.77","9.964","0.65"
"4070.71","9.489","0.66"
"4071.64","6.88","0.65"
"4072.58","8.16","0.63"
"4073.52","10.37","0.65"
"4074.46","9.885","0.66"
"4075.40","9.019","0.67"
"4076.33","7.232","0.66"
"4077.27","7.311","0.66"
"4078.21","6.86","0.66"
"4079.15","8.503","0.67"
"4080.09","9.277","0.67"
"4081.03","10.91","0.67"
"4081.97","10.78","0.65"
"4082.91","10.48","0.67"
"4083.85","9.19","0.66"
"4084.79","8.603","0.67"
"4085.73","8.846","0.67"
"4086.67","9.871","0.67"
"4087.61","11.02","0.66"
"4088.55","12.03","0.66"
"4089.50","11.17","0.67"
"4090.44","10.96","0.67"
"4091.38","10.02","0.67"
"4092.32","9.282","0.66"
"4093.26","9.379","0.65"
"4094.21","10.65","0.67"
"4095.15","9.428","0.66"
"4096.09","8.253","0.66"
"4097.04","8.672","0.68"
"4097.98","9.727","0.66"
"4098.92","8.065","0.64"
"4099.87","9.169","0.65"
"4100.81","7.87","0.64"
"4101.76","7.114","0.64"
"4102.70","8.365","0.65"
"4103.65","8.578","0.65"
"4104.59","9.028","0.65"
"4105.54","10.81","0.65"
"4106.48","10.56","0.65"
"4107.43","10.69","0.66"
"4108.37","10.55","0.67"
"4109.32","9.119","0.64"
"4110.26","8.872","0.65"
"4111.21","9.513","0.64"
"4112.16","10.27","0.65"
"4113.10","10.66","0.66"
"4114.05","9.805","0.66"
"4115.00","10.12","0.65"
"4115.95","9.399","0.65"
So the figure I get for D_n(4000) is 1.95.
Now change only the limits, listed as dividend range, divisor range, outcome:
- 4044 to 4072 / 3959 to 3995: 1.57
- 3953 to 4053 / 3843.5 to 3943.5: 1.58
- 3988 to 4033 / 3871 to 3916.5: 1.64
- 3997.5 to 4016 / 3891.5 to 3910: 1.61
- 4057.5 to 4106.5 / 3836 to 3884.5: 1.98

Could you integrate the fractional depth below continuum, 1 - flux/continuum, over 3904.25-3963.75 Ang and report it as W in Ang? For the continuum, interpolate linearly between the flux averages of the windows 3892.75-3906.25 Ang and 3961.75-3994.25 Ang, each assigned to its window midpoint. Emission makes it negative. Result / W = 9.4 Ang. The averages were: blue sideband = 5.71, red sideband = 5.45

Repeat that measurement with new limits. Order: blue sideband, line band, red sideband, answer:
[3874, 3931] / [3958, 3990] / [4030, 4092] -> 8.69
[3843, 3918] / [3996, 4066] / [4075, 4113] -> -2.60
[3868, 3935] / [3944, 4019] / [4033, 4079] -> 3.48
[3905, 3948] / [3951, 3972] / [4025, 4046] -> 5.29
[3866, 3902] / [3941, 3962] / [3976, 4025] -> 4.59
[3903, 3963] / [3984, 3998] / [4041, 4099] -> -3.44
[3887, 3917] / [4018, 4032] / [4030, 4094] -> -1.57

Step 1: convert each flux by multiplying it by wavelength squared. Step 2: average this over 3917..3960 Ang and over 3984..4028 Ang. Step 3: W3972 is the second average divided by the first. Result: 2.03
